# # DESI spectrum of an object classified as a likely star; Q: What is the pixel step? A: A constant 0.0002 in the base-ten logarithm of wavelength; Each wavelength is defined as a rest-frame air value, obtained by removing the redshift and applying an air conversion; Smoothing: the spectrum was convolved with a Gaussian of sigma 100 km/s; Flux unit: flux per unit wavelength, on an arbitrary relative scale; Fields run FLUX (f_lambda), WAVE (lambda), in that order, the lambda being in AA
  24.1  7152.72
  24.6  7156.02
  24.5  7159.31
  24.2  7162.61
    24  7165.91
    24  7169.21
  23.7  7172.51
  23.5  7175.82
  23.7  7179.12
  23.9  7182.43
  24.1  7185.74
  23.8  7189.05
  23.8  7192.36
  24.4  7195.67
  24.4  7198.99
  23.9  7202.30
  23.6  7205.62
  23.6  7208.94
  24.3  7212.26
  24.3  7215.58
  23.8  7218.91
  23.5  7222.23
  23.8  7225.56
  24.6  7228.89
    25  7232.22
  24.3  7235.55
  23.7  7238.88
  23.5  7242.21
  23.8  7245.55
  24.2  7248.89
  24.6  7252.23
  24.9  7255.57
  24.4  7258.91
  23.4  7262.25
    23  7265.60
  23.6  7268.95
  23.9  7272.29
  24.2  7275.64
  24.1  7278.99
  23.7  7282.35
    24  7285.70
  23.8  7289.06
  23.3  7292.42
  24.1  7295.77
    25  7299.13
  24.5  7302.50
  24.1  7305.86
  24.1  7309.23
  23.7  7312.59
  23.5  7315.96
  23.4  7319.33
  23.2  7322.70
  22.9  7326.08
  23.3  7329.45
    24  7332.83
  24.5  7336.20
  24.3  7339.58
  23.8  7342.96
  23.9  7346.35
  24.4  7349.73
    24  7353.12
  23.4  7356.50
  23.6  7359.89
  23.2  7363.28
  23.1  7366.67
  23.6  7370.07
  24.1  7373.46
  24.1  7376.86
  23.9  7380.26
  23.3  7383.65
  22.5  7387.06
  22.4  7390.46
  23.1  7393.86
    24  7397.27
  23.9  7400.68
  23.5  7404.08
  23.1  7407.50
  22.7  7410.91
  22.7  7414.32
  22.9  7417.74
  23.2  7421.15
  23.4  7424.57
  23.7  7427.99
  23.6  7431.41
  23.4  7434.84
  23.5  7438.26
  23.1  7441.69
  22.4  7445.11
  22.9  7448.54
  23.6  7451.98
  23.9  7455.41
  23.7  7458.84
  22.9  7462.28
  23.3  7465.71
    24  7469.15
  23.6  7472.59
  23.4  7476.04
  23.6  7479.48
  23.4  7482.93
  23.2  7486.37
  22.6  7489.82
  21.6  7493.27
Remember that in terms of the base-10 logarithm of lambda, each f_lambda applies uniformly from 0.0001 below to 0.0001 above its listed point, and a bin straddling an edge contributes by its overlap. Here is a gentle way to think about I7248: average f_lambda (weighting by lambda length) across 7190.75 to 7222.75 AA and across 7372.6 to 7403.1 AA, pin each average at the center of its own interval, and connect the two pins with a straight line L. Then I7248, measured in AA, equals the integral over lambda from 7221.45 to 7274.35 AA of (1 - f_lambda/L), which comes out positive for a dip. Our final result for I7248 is -0.4 AA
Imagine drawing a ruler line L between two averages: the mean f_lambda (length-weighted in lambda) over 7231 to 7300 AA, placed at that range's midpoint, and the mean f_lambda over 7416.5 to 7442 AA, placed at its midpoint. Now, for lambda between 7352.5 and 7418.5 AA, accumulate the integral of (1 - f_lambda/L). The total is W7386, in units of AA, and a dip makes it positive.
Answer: 0.5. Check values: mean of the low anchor 24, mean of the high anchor 23.4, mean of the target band 23.4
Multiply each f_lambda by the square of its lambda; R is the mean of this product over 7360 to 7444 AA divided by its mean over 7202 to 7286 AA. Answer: 1.02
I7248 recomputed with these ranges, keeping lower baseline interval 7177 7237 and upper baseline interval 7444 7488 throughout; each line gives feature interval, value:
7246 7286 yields -0.2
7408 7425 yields 0.4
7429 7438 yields 0.0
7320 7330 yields 0.3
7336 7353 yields -0.3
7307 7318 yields 0.0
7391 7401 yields 0.0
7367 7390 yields 0.1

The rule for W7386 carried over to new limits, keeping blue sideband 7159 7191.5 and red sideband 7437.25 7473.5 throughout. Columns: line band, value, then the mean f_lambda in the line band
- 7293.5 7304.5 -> -0.4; 24.5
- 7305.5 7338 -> -0.1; 23.7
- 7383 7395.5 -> 0.4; 22.8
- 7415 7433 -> 0.1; 23.3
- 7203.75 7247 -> -0.3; 24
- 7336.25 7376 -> -0.4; 23.8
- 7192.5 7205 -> -0.1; 24.1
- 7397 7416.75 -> 0.2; 23.2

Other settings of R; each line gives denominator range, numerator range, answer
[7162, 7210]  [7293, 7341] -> 1.04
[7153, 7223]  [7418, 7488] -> 1.05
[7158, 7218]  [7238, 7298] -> 1.02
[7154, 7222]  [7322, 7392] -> 1.03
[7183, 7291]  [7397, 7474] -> 1.03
